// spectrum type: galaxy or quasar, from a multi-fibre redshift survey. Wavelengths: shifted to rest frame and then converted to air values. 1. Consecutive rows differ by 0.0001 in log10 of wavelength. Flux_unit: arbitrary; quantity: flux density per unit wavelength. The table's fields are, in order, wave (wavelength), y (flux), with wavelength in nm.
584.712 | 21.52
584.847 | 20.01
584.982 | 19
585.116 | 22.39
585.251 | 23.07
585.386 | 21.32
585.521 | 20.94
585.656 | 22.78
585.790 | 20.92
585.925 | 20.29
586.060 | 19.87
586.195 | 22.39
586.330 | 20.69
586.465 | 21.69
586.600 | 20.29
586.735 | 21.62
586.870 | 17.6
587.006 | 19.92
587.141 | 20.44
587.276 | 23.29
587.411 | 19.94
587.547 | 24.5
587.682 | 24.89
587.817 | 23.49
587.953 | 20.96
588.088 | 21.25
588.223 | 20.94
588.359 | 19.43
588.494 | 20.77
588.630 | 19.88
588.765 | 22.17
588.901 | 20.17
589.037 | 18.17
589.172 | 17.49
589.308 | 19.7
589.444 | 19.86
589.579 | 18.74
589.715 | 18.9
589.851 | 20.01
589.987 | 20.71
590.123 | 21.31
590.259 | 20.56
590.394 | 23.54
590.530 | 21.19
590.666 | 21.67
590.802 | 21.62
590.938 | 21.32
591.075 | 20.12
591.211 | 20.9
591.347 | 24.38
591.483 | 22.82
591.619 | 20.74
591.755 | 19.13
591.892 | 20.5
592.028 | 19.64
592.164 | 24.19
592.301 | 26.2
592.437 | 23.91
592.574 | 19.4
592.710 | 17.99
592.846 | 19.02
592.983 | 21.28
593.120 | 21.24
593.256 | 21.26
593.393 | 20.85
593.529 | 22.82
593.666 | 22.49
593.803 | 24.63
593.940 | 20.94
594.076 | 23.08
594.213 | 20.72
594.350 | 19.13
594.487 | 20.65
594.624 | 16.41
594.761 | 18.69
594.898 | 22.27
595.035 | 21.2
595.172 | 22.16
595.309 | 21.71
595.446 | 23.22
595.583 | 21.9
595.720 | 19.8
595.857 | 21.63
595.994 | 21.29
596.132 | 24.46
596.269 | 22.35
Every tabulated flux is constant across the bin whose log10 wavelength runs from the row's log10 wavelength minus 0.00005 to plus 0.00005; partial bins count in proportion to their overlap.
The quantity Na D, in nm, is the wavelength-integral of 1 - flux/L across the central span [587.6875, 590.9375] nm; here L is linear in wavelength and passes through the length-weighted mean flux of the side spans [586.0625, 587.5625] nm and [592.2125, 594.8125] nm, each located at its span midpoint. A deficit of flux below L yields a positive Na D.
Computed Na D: 0.057 nm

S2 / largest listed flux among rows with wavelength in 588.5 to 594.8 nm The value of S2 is 26.2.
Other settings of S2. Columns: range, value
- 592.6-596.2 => 24.63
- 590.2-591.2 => 23.54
